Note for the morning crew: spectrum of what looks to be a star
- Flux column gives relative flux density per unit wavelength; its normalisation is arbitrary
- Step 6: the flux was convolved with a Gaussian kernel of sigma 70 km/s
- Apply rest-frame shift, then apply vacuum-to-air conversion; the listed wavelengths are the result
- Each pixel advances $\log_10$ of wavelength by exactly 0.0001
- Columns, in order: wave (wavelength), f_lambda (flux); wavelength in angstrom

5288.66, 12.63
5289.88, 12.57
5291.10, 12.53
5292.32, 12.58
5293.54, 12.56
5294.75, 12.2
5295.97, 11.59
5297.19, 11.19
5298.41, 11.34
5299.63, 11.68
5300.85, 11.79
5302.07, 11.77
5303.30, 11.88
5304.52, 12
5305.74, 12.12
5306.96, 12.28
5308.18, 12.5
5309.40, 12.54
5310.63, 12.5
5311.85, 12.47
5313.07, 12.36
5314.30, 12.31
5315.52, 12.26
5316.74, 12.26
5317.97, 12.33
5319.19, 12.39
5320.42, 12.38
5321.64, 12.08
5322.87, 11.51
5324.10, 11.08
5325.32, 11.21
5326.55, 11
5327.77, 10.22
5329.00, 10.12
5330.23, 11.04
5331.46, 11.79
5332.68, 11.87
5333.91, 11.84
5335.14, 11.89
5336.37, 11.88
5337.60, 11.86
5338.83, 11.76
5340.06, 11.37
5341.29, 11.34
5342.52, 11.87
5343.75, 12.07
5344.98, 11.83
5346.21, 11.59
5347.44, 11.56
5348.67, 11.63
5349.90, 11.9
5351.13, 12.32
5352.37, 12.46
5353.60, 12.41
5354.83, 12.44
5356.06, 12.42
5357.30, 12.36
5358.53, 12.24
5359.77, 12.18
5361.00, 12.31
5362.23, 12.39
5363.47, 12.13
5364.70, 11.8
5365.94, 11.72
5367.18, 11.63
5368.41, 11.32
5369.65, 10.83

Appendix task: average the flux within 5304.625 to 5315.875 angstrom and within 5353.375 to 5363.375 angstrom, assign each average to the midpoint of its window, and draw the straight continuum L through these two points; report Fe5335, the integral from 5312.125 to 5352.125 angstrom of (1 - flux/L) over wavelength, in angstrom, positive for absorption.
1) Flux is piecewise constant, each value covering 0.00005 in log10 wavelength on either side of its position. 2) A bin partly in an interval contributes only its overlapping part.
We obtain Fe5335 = 2.0 angstrom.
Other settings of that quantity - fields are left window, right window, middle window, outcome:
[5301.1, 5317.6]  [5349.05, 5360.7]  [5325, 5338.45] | 1.0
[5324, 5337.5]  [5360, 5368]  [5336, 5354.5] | -0.4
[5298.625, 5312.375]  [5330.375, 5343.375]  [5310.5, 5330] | 0.3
